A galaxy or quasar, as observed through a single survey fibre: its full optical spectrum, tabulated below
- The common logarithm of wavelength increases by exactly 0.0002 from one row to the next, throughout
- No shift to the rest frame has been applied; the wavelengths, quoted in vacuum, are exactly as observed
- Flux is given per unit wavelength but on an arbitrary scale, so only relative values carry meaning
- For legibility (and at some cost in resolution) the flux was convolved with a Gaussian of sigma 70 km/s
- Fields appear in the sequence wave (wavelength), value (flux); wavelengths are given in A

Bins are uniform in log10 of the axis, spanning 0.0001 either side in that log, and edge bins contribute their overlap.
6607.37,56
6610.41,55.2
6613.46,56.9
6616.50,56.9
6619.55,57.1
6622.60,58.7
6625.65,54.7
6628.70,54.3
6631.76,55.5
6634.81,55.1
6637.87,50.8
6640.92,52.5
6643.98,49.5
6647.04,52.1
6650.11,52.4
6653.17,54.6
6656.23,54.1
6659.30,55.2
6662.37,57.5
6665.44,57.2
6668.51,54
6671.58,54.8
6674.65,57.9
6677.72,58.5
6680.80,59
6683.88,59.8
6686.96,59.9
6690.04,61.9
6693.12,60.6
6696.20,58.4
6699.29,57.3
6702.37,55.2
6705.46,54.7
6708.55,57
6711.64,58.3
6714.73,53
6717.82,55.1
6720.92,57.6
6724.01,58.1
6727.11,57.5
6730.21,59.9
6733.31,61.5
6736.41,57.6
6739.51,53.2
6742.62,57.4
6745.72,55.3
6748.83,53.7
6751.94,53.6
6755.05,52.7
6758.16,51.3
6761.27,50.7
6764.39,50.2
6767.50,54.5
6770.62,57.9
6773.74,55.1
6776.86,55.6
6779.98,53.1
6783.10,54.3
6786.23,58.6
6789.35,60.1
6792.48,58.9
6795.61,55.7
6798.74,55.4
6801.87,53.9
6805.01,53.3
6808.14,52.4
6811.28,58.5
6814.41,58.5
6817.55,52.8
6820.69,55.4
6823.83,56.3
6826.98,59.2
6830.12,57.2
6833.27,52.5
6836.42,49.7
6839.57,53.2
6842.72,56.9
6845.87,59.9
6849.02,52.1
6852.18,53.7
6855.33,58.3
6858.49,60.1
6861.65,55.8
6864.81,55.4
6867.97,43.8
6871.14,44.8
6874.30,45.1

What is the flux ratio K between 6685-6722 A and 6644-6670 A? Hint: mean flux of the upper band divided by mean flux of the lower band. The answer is 1.1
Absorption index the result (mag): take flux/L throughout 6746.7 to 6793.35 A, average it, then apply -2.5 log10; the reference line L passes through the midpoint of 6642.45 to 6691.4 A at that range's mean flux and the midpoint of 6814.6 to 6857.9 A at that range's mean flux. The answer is 0.02 mag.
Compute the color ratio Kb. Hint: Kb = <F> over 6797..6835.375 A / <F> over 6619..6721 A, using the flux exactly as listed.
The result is 0.99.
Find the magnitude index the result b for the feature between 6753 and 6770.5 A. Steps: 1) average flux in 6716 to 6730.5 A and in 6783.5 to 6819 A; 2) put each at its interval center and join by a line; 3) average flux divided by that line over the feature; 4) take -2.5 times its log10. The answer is 0.086 mag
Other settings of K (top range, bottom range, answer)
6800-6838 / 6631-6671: 1.02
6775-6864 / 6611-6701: 0.99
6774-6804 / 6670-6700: 0.95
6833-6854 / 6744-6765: 1.03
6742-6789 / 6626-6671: 1.01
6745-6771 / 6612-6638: 0.95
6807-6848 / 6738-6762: 1.04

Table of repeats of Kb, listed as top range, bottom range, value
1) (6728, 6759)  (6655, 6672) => 1.00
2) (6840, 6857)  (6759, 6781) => 1.04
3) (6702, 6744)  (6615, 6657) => 1.05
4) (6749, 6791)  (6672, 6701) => 0.92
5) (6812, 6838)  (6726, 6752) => 0.97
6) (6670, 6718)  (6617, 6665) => 1.06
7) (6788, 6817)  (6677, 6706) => 0.96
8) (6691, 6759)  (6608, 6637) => 1.01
